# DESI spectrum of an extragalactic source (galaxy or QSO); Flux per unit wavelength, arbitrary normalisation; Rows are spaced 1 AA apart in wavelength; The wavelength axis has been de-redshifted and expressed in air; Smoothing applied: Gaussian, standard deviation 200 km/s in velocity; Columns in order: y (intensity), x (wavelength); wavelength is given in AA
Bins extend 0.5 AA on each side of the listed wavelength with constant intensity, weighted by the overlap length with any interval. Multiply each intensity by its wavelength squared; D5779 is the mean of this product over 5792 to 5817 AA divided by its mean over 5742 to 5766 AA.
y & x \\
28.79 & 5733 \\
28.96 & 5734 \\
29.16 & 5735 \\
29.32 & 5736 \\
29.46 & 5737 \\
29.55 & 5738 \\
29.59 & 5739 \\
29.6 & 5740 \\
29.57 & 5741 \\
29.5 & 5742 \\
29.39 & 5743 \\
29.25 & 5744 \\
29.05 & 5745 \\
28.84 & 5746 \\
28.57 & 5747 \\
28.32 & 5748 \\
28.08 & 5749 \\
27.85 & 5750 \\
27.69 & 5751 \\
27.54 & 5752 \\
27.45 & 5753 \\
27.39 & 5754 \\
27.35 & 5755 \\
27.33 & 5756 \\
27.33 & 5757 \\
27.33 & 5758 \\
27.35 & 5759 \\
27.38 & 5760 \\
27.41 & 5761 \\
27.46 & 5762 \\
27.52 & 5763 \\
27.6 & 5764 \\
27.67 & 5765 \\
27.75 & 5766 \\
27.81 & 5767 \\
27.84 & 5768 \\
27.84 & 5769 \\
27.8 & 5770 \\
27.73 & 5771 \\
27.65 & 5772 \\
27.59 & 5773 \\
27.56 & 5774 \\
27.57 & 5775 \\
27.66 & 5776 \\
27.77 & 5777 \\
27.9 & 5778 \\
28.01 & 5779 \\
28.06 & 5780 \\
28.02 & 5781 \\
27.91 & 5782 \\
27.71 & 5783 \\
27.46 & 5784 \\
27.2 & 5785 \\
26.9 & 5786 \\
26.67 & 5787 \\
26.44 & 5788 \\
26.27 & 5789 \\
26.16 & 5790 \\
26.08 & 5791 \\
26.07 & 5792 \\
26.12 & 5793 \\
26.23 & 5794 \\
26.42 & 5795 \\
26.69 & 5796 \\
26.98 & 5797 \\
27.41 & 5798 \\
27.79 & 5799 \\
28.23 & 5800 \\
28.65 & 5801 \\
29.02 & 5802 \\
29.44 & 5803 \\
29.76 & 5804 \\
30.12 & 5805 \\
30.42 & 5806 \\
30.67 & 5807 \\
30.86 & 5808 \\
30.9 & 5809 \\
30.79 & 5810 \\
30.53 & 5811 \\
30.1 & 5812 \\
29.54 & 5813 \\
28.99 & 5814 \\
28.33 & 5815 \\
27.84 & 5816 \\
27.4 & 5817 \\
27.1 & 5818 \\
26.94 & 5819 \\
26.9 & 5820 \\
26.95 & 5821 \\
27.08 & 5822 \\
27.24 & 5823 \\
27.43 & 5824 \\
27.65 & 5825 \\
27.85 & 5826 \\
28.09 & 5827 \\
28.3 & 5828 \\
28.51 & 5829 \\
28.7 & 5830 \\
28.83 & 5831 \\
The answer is 1.05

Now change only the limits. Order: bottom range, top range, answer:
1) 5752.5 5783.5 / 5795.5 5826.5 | 1.05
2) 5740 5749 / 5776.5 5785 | 0.97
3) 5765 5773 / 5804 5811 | 1.12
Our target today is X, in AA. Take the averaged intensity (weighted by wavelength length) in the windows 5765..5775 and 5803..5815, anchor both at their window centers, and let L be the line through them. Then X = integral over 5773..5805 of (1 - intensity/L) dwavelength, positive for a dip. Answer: 1.6 AA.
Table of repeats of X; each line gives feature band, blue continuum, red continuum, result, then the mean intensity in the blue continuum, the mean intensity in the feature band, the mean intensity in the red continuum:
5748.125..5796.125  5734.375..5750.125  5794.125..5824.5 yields 2.5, 29.1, 27.4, 28.5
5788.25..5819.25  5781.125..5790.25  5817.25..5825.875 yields -1.4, 27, 28.3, 27.2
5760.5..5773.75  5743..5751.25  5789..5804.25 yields 0.2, 28.5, 27.7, 27.3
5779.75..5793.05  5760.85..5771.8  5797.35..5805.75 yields 0.7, 27.7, 26.9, 28.8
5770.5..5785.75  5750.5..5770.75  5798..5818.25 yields 0.3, 27.5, 27.7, 29.3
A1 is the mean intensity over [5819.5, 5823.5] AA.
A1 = 27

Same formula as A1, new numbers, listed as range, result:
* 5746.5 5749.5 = 28.3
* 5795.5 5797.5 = 26.8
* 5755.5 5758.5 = 27.3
